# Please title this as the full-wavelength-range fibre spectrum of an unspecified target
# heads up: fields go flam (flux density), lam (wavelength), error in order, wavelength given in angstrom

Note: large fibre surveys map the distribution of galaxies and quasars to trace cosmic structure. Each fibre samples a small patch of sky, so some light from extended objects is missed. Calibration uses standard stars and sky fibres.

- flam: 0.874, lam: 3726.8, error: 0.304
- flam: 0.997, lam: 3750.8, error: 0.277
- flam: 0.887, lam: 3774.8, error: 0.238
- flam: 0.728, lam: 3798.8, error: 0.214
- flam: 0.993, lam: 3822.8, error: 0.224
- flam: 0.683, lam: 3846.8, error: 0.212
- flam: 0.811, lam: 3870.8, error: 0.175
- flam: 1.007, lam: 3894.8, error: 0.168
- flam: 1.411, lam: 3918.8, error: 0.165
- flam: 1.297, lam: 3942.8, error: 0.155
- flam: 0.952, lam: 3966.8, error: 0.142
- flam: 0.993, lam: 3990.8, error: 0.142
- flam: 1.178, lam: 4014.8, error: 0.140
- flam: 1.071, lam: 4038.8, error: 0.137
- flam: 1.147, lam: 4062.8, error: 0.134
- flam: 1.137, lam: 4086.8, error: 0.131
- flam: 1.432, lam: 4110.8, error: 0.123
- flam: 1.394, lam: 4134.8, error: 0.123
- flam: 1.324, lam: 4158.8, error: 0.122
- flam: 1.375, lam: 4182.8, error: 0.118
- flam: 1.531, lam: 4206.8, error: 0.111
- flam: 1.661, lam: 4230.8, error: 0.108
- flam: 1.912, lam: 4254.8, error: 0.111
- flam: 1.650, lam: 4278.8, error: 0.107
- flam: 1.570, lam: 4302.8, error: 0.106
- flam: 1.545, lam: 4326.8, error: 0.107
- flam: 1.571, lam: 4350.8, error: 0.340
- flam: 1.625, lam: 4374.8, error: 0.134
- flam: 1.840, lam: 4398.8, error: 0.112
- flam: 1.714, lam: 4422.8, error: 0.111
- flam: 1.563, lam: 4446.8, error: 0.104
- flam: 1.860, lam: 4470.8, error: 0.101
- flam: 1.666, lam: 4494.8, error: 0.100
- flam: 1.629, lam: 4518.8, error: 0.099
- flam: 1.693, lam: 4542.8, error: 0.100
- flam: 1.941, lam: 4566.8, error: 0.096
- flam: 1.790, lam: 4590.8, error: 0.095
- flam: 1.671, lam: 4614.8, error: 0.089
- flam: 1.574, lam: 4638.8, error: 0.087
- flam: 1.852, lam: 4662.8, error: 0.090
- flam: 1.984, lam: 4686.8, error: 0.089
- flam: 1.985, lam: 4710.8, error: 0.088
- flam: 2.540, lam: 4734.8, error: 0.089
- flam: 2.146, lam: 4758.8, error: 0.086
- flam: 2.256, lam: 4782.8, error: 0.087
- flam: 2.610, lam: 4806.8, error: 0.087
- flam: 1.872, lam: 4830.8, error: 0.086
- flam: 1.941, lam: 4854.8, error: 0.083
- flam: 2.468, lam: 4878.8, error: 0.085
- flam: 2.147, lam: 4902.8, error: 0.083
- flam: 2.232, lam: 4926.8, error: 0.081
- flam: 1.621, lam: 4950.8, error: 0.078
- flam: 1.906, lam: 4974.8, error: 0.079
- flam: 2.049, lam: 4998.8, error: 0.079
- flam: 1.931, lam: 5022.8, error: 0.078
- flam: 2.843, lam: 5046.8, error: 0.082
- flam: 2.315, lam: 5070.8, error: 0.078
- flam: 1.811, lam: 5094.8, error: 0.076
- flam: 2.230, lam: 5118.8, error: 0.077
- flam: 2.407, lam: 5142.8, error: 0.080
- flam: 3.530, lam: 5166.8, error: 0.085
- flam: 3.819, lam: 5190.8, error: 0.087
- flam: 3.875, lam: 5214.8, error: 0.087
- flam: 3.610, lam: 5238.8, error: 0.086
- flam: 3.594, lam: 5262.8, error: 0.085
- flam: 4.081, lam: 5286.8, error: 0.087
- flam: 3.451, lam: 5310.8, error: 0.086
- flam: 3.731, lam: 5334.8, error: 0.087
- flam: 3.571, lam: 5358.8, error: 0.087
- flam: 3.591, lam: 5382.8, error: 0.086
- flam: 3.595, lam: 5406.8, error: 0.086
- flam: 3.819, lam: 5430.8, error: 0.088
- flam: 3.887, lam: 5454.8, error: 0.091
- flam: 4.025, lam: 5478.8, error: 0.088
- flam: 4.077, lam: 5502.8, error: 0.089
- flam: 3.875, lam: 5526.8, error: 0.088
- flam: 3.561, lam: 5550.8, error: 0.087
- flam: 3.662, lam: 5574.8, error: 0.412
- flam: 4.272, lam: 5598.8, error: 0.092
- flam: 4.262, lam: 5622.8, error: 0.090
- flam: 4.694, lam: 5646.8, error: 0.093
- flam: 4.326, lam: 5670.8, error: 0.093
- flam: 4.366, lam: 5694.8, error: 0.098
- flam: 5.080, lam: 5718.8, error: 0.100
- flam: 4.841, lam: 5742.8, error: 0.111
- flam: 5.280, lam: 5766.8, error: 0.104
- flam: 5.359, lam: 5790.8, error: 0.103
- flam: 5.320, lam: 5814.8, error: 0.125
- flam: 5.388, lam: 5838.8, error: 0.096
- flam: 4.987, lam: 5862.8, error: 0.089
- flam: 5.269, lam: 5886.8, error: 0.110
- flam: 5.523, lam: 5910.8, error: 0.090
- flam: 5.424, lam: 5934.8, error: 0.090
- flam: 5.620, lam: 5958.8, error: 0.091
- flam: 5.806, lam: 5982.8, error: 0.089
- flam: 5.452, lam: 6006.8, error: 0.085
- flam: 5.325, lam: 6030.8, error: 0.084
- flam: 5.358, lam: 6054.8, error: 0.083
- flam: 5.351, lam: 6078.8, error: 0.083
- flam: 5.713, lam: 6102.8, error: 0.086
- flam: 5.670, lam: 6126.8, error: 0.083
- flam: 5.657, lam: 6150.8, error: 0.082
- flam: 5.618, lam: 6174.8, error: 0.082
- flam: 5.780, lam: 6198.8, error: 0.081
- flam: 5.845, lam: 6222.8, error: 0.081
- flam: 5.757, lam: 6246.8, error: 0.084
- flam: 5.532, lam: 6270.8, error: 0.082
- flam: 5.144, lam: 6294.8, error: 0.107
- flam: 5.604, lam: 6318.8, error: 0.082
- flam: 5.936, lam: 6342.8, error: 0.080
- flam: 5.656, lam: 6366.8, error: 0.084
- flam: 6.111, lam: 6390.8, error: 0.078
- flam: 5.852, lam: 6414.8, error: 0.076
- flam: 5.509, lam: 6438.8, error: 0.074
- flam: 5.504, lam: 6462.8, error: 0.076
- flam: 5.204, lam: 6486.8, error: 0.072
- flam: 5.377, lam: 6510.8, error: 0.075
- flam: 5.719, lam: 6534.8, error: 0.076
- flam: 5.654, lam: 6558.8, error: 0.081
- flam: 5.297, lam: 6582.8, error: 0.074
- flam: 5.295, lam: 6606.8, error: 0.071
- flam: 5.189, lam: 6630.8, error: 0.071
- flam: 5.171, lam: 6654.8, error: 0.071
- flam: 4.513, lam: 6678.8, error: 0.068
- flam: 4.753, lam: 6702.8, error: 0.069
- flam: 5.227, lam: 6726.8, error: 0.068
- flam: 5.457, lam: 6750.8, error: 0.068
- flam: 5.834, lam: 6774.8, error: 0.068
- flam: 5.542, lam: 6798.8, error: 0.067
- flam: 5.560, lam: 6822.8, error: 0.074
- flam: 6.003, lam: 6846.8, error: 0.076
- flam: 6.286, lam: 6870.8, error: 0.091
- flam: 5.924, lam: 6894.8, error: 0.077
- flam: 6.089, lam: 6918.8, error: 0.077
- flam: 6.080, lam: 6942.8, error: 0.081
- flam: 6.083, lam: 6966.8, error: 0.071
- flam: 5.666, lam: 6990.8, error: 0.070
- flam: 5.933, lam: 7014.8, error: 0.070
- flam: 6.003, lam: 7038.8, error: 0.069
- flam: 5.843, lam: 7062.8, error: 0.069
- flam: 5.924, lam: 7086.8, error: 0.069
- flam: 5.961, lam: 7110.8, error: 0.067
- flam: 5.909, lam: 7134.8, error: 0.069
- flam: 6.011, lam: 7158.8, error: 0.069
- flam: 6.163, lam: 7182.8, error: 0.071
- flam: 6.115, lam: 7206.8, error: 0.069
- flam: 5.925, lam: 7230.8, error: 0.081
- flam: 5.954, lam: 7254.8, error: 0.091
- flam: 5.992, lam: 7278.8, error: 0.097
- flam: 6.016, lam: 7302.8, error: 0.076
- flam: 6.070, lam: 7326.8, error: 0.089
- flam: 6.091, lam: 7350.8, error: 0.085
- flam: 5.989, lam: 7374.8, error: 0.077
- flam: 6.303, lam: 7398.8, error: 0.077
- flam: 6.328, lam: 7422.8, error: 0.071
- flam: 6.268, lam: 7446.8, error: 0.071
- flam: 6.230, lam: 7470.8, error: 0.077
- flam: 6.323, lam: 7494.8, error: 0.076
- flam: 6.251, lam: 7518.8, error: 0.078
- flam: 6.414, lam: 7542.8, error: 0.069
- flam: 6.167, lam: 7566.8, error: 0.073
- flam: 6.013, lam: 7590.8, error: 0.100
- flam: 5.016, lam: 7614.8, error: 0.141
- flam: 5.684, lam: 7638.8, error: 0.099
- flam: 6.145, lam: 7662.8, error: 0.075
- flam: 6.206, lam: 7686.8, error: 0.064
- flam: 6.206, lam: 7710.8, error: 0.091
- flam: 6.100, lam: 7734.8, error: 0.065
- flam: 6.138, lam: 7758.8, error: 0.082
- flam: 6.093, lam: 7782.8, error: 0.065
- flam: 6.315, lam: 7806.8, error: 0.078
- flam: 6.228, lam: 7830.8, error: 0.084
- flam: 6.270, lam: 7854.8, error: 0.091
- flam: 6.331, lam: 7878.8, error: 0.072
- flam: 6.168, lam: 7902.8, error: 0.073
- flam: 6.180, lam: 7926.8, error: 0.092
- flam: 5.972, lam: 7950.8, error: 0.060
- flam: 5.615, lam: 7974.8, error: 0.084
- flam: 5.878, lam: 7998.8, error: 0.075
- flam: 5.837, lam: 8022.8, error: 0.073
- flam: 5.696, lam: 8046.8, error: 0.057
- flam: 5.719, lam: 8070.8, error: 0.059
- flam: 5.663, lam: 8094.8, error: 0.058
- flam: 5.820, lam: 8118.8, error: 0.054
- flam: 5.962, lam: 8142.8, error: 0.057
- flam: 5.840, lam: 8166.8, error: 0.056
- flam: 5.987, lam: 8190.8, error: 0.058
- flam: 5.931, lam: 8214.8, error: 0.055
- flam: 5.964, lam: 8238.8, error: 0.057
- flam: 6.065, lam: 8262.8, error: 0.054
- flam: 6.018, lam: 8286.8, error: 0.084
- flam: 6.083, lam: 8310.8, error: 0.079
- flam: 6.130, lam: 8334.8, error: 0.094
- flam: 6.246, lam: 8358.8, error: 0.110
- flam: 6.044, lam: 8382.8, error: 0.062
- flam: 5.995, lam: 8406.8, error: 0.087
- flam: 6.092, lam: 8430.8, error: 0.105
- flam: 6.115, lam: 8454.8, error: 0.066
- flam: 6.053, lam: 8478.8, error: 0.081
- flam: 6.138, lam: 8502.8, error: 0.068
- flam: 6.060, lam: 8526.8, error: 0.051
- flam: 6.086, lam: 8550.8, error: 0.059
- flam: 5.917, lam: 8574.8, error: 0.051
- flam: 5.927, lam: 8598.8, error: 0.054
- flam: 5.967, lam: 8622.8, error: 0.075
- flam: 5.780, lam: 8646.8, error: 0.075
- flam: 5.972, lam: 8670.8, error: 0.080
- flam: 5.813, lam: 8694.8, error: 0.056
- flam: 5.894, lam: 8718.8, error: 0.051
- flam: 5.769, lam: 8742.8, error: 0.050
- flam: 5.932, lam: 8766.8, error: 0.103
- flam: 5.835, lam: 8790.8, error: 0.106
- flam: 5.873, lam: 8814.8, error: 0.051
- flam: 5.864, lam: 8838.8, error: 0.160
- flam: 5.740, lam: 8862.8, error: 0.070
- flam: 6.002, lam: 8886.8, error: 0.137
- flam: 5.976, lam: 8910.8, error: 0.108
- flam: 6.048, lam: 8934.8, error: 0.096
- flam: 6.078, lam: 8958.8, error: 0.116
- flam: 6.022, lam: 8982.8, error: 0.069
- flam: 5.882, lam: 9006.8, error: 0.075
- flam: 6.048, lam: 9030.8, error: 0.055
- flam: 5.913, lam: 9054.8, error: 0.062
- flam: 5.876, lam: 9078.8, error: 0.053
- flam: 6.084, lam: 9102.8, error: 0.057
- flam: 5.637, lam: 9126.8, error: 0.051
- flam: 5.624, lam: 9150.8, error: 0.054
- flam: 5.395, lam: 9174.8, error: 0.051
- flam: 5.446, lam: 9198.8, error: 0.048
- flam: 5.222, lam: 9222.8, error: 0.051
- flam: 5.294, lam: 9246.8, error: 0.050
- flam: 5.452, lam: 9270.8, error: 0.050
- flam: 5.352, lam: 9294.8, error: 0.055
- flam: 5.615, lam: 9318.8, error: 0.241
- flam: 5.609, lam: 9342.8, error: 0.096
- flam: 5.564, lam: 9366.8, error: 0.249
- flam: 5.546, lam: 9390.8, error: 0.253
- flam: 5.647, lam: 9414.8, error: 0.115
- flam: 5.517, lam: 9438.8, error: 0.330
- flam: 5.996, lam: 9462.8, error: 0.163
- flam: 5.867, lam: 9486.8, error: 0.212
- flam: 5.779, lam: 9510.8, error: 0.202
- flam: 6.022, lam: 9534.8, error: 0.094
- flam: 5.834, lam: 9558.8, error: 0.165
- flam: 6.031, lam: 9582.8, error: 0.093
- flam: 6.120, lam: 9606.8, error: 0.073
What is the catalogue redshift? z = 0.293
